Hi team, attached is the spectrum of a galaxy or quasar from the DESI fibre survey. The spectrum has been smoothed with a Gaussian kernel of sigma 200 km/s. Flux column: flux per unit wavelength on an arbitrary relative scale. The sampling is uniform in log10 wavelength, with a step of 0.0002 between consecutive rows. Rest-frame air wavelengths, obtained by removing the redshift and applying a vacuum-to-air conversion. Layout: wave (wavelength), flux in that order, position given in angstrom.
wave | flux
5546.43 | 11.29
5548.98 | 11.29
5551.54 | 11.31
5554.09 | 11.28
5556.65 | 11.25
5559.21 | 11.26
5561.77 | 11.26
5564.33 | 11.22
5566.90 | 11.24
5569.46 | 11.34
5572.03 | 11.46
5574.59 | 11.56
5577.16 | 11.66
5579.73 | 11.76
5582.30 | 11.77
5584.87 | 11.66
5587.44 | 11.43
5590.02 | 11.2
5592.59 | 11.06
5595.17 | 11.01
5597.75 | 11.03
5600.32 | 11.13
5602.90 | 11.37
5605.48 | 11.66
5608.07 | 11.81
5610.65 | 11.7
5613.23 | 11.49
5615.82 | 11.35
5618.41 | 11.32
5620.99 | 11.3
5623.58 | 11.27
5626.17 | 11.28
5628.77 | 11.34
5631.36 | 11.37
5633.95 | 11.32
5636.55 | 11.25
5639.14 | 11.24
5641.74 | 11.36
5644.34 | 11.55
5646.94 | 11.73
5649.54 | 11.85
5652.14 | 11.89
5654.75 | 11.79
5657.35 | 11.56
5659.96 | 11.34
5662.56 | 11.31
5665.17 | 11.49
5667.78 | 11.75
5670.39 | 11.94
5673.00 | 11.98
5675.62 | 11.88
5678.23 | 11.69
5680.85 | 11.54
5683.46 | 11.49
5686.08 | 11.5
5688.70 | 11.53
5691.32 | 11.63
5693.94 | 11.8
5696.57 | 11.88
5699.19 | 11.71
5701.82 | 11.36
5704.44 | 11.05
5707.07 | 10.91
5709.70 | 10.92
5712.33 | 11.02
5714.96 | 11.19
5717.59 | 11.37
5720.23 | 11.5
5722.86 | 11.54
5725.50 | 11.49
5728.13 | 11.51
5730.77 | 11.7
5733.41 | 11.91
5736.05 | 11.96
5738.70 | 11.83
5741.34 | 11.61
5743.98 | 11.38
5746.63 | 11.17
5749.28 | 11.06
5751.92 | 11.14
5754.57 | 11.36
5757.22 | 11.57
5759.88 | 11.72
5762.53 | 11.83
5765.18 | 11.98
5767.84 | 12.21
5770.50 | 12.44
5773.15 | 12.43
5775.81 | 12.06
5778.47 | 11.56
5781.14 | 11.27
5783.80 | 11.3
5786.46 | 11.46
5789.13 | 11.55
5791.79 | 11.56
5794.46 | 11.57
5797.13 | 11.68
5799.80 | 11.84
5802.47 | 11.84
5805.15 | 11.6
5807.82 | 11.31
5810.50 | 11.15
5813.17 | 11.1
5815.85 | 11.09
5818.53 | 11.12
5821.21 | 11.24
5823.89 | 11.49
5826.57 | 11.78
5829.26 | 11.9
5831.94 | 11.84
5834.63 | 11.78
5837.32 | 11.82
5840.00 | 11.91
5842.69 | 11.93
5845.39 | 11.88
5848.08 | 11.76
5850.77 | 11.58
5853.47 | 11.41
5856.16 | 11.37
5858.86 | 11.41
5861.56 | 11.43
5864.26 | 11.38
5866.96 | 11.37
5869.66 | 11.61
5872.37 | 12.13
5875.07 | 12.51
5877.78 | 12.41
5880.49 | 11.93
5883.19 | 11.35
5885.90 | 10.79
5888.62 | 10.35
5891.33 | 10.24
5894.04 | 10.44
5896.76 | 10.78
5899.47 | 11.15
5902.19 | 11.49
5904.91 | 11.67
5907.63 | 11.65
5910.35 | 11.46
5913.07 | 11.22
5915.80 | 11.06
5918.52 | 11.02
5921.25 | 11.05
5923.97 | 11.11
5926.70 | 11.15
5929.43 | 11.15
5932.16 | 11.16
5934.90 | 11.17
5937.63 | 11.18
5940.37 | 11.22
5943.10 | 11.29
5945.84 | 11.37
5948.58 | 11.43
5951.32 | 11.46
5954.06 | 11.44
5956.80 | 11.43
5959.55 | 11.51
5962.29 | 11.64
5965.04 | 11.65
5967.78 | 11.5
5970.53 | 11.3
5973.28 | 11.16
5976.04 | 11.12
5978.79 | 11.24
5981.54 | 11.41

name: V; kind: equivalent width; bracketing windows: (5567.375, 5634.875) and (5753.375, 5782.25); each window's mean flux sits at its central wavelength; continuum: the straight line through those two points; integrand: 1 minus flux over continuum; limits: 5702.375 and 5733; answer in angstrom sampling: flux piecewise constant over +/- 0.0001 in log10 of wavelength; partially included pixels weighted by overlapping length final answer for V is 1.1 angstrom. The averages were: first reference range 11.4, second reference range 11.9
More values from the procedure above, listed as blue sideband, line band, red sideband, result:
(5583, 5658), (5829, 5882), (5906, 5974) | -2.0 angstrom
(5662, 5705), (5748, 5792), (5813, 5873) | -0.3 angstrom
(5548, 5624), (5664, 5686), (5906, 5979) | -0.7 angstrom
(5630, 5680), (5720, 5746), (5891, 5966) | -0.3 angstrom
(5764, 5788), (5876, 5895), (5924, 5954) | 0.6 angstrom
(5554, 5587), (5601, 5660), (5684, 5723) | -0.3 angstrom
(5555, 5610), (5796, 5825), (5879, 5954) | -0.4 angstrom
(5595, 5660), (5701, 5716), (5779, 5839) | 0.5 angstrom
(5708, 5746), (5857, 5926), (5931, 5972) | 0.6 angstrom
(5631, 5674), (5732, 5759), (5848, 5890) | 0.1 angstrom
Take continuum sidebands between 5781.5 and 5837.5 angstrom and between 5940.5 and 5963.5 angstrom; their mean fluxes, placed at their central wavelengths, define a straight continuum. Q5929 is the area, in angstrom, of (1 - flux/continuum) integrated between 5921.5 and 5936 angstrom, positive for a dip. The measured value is 0.4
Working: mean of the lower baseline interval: 11.5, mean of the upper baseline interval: 11.4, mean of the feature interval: 11.1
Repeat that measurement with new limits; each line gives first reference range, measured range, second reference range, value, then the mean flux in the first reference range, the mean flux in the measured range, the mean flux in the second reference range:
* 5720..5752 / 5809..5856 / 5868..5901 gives -0.7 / 11.5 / 11.6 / 11.3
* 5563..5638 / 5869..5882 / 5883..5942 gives -1.2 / 11.4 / 12.1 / 11.1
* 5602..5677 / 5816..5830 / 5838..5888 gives 0.2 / 11.5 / 11.5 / 11.7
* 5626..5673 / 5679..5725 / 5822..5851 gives 0.8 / 11.5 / 11.4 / 11.8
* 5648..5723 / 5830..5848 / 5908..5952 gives -0.8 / 11.5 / 11.9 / 11.2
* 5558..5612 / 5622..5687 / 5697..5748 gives -0.7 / 11.4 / 11.5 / 11.4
